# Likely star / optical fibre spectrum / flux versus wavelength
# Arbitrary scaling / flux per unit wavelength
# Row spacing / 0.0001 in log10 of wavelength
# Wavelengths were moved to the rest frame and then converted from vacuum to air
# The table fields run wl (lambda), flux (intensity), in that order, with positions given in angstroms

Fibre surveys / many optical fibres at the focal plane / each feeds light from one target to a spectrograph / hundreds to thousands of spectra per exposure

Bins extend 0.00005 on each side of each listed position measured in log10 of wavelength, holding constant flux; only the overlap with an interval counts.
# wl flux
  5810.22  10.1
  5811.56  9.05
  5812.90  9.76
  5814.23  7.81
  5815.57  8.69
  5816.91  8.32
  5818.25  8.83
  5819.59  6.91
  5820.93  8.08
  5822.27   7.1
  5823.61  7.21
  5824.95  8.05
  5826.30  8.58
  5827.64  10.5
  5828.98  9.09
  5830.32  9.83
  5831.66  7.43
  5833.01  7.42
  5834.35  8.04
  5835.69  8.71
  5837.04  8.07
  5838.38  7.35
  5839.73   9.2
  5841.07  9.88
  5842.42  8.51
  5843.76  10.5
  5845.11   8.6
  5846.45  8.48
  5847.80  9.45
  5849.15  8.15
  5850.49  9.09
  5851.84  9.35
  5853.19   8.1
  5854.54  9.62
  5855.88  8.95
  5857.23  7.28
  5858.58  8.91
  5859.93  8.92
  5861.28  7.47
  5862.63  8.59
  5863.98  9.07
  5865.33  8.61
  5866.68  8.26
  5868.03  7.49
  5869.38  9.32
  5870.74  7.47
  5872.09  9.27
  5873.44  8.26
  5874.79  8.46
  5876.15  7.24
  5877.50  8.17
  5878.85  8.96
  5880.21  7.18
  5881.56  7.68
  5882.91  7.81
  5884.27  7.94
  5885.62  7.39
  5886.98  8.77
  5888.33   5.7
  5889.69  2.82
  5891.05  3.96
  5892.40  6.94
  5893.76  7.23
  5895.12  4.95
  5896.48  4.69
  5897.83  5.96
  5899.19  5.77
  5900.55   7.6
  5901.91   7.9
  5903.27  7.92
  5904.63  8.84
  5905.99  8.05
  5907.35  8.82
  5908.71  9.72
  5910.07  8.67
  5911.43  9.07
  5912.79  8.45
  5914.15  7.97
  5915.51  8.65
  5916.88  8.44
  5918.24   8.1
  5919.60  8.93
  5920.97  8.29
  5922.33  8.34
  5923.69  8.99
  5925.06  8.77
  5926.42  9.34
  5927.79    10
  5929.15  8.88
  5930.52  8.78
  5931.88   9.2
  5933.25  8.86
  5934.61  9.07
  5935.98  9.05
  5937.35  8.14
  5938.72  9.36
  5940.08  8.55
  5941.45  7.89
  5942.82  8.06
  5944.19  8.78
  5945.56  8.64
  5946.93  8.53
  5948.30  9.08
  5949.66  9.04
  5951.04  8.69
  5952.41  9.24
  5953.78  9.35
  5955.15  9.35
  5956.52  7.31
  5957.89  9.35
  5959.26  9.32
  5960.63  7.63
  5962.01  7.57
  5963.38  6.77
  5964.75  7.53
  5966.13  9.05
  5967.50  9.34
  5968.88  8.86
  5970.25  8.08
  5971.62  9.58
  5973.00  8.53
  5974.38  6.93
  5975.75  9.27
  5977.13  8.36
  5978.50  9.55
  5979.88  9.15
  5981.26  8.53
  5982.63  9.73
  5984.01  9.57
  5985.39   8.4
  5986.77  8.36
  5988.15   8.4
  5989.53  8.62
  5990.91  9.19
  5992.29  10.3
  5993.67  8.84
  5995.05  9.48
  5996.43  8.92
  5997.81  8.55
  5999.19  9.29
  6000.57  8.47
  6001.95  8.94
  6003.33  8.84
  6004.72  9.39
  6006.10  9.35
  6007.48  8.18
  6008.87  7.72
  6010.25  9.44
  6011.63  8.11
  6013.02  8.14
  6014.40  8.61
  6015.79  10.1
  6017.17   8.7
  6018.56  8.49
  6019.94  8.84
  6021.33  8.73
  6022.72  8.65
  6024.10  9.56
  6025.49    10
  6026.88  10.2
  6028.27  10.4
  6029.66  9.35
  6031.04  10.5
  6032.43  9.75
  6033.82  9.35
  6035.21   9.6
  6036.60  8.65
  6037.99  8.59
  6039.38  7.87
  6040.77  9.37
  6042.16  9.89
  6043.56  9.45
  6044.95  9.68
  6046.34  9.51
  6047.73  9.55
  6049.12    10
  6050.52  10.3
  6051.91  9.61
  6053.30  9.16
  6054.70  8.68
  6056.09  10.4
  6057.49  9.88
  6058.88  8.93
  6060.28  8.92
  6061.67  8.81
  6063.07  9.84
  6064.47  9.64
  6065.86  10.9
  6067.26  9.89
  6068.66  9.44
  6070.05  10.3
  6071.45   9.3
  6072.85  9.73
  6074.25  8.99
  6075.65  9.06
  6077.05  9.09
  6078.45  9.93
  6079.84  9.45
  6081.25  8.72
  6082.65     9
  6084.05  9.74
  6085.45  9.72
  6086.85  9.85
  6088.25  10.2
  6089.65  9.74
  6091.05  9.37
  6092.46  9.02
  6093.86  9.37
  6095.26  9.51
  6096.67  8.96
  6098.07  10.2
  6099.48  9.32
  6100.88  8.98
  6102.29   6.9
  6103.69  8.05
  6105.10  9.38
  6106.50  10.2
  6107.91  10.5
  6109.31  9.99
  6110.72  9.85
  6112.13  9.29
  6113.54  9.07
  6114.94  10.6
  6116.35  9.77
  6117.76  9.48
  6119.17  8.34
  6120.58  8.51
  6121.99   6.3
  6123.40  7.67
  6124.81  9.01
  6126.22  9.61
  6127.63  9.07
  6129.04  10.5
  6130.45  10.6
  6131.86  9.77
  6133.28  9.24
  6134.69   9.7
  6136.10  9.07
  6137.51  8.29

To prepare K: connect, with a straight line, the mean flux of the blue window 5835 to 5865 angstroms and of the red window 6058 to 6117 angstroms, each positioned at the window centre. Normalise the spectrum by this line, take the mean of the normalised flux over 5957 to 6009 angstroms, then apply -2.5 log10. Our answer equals 0.05 mag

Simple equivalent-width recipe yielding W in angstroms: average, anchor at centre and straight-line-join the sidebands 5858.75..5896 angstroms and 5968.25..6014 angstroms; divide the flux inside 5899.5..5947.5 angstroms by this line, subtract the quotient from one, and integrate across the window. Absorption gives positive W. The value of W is -3.3 angstroms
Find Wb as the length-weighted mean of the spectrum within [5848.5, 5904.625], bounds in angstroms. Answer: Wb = 7.65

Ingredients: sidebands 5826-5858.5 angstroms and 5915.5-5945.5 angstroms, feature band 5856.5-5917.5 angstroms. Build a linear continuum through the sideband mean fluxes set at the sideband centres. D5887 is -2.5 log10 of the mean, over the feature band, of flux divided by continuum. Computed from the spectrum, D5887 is 0.14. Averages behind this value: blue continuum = 8.76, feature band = 7.7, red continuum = 8.75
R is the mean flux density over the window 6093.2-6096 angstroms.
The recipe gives 9.43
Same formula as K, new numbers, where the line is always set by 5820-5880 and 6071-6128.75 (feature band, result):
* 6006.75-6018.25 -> 0.05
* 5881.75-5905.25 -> 0.29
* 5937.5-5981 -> 0.03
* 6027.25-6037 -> -0.08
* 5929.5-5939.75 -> -0.02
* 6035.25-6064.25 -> -0.03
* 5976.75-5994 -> -0.01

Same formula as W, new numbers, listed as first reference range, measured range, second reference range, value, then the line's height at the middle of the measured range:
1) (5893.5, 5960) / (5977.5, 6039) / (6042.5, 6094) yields -0.01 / 9.07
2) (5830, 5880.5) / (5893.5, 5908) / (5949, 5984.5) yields 2.57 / 8.58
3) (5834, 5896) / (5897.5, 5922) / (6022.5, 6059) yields 0.61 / 8.42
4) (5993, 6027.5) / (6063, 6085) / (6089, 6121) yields -0.85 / 9.2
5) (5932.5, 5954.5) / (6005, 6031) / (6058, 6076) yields 0.44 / 9.23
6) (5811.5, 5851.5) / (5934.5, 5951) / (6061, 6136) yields 0.43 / 8.9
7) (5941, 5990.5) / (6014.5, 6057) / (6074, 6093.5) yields -1.48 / 9.1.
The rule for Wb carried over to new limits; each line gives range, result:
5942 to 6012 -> 8.74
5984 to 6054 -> 9.15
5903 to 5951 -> 8.73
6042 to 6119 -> 9.5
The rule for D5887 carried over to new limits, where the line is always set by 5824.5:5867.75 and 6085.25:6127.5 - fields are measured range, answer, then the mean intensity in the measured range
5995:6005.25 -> 0.01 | 8.95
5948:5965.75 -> 0.05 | 8.48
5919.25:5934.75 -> -0.01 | 8.95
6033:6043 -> 0.00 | 9.05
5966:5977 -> 0.03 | 8.67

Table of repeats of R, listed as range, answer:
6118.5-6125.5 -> 7.96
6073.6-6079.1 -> 9.26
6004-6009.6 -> 8.66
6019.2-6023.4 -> 8.73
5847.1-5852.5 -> 9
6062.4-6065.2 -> 9.76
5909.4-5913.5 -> 8.73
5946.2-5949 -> 8.83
